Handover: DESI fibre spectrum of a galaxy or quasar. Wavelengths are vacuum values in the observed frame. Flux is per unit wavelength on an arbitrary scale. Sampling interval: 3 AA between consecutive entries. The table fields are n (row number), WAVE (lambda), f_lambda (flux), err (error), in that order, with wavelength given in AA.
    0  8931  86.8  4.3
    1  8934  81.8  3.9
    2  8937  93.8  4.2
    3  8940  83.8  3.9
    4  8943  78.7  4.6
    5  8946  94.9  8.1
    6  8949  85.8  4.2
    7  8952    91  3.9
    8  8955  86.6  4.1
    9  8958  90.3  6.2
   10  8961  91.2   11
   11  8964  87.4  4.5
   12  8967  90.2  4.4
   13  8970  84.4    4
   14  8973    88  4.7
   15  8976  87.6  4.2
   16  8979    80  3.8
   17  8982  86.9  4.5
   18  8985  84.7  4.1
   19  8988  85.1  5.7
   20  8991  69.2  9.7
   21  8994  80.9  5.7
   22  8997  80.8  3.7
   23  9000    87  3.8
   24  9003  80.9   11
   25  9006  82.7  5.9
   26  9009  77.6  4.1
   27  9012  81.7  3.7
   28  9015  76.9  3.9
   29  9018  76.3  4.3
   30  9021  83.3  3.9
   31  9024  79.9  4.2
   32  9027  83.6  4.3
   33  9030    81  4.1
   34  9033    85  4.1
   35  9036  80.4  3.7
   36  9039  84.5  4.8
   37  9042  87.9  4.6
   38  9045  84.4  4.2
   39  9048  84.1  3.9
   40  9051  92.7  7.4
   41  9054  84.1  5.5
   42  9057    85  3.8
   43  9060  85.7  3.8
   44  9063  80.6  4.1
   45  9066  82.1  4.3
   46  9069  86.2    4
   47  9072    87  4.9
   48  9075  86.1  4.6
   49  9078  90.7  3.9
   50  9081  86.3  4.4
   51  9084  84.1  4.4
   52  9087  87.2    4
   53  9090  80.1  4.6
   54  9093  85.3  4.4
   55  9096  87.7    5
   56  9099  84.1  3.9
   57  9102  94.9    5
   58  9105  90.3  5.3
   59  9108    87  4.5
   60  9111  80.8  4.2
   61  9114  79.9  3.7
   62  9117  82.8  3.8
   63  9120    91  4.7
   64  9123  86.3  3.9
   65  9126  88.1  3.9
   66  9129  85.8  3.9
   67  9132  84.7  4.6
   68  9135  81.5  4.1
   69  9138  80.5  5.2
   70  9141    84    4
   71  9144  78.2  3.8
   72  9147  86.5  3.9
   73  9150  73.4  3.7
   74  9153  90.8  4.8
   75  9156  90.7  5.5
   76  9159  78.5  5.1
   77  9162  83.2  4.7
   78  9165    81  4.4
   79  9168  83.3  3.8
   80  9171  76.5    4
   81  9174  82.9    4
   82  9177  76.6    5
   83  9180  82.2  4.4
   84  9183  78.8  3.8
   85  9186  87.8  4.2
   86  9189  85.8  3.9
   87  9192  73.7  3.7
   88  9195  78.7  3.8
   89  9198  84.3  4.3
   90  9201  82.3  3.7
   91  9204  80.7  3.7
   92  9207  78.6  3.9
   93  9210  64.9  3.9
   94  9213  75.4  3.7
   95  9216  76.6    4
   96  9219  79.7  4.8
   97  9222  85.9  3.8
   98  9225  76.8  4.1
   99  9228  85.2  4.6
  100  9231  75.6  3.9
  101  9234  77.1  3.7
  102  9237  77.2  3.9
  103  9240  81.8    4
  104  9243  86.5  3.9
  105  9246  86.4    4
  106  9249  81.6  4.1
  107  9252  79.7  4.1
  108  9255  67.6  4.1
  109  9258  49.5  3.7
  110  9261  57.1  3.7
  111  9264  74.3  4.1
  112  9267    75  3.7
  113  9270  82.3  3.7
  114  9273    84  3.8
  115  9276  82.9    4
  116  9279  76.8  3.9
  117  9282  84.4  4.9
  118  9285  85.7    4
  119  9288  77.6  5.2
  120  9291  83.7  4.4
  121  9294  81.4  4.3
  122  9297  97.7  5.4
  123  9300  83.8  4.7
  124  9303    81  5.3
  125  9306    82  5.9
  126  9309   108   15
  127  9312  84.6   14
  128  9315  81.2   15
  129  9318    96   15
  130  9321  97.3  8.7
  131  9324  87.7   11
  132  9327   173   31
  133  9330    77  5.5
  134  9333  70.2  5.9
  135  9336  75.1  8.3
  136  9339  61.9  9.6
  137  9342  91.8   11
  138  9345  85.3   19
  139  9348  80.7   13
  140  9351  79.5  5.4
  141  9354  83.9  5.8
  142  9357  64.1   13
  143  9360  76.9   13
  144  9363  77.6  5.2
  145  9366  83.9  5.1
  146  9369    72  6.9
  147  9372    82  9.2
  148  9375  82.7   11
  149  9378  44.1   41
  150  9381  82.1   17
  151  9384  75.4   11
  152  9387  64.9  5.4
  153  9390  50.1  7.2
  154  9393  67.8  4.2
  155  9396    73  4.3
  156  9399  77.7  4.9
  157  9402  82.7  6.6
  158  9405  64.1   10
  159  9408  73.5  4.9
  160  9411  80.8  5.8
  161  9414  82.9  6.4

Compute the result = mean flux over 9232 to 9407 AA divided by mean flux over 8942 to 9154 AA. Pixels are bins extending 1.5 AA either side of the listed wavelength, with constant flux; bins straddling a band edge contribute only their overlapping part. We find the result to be 0.9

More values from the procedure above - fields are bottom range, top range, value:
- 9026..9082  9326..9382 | 0.94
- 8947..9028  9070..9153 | 1.02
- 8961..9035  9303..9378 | 1.02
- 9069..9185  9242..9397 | 0.95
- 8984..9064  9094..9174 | 1.02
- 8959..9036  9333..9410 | 0.89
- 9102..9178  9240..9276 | 0.90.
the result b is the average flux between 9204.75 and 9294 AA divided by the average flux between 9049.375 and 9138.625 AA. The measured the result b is 0.91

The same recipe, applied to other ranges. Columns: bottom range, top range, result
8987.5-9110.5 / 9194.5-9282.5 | 0.92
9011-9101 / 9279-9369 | 1.02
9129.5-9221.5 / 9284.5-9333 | 1.14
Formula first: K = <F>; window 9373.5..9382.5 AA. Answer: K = 69.6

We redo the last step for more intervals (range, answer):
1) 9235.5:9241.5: 79.5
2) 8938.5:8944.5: 81.2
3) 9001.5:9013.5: 80.7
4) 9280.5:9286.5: 85.1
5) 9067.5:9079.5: 87.5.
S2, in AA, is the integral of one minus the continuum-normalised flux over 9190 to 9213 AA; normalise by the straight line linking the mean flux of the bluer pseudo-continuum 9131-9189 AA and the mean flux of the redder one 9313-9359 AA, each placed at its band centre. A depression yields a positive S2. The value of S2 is 1.6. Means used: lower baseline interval 82.2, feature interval 77.6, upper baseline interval 86.8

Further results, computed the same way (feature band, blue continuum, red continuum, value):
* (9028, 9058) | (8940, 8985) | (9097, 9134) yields 0.62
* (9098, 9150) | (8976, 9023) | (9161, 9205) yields -2.30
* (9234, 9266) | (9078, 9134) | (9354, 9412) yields 1.93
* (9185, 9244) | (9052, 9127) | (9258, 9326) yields 3.43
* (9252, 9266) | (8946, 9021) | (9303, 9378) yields 3.32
